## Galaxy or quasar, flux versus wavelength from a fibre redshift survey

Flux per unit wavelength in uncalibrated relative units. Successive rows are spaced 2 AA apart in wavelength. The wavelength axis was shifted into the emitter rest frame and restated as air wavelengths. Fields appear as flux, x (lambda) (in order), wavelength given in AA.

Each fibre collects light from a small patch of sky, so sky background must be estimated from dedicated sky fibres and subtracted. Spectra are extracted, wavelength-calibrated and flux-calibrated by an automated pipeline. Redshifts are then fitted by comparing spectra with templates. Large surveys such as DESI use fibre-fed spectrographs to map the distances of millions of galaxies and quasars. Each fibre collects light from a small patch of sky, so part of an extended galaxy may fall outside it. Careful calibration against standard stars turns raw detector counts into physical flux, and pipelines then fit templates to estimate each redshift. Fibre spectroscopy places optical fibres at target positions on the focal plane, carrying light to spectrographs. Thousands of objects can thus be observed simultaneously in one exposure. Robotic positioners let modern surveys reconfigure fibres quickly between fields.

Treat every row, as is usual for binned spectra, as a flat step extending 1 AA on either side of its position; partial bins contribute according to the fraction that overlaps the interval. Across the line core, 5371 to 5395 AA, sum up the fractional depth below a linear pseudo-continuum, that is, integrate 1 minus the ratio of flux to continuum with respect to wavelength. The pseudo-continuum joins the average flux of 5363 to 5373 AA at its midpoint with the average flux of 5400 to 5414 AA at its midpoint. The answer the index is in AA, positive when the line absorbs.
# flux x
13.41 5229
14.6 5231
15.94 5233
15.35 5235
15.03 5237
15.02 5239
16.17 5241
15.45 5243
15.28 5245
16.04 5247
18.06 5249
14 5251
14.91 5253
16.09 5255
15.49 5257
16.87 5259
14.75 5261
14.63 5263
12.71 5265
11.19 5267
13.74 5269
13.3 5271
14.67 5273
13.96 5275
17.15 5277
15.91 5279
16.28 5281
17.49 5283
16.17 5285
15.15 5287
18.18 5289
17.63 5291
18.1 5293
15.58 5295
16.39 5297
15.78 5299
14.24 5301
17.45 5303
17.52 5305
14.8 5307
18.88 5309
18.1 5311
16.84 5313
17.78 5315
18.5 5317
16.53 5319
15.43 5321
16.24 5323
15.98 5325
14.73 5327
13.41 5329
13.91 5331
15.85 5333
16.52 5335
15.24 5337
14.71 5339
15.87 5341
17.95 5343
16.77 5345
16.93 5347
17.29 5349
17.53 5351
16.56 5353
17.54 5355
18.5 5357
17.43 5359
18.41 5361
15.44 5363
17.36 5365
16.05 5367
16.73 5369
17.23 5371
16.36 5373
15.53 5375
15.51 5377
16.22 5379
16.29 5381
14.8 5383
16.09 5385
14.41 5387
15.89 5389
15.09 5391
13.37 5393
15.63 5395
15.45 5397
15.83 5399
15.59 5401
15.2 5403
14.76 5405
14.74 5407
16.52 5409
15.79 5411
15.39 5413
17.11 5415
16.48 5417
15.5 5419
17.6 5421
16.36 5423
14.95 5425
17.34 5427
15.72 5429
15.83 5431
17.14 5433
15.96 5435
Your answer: 1.0 AA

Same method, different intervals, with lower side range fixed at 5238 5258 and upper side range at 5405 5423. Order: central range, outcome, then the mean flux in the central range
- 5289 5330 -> -1.9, 16.5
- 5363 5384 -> -0.3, 16.2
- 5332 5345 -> -0.2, 16.1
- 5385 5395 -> 0.7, 14.9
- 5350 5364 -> -1.2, 17.3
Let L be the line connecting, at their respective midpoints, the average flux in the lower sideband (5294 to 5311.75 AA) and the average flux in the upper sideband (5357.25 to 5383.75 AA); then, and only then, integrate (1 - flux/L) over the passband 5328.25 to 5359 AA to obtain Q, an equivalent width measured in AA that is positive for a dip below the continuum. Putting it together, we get 0.2 AA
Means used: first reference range 16.5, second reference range 16.5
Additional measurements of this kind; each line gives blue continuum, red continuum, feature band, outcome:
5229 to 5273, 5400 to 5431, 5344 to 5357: -1.40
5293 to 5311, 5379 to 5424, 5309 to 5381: -1.66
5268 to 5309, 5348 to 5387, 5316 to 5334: 0.76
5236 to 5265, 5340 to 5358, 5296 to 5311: -0.13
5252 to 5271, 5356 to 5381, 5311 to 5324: -1.13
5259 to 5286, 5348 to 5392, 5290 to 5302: -0.83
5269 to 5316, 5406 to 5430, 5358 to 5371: -0.57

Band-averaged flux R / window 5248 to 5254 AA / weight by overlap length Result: 15.7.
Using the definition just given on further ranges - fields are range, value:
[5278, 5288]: 16.2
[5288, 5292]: 17.9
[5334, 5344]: 16.1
